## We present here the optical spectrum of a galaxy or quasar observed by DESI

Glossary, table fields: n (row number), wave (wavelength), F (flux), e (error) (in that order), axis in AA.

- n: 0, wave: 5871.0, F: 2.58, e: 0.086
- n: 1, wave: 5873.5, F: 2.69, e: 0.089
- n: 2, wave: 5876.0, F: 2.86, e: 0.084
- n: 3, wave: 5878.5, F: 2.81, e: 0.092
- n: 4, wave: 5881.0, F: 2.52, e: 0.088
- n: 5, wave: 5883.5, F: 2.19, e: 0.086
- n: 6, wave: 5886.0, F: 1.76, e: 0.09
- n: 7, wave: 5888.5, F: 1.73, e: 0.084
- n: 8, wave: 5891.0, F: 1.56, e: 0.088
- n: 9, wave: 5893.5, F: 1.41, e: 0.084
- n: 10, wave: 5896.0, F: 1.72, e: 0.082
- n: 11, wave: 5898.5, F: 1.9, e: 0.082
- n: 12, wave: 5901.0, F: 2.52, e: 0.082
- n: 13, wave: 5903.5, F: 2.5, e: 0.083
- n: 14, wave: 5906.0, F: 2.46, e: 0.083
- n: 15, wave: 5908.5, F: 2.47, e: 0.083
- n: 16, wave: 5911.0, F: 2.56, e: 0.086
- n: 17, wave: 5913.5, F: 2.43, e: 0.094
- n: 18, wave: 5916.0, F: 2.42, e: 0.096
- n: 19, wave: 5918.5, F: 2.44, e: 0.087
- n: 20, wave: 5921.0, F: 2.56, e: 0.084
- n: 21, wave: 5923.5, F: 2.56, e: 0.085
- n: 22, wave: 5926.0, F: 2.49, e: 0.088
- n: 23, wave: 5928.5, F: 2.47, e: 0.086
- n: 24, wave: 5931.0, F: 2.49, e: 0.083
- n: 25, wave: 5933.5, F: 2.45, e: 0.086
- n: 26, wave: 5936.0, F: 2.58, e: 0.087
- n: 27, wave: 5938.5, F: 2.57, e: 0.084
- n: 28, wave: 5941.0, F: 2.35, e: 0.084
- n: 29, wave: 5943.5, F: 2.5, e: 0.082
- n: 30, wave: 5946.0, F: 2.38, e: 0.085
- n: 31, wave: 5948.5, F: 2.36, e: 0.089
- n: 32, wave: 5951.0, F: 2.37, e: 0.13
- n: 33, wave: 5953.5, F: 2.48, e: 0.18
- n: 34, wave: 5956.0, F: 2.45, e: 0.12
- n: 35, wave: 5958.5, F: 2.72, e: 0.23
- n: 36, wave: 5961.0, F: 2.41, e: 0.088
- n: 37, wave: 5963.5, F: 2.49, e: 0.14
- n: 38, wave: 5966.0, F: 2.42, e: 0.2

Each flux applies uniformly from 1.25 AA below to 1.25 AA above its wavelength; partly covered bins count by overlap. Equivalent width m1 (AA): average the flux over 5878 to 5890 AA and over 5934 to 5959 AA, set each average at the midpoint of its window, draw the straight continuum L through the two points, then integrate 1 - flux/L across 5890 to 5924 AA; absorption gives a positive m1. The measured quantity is 0.4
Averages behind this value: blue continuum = 2.15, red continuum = 2.47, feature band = 2.25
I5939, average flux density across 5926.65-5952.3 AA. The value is 2.45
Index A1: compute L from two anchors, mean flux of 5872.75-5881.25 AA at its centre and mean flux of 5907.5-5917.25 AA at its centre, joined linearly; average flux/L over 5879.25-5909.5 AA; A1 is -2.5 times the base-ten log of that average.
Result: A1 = 0.25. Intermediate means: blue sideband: 2.75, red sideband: 2.47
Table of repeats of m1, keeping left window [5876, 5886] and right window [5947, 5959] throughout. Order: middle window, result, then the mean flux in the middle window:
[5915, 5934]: -0.2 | 2.49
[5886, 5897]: 3.7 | 1.62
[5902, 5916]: -0.1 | 2.48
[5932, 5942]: -0.1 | 2.49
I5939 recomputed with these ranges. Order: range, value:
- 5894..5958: 2.41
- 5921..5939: 2.52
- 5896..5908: 2.29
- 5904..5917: 2.47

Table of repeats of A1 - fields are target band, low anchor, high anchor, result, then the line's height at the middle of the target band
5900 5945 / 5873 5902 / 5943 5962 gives -0.09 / 2.3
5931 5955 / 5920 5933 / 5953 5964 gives 0.03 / 2.51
